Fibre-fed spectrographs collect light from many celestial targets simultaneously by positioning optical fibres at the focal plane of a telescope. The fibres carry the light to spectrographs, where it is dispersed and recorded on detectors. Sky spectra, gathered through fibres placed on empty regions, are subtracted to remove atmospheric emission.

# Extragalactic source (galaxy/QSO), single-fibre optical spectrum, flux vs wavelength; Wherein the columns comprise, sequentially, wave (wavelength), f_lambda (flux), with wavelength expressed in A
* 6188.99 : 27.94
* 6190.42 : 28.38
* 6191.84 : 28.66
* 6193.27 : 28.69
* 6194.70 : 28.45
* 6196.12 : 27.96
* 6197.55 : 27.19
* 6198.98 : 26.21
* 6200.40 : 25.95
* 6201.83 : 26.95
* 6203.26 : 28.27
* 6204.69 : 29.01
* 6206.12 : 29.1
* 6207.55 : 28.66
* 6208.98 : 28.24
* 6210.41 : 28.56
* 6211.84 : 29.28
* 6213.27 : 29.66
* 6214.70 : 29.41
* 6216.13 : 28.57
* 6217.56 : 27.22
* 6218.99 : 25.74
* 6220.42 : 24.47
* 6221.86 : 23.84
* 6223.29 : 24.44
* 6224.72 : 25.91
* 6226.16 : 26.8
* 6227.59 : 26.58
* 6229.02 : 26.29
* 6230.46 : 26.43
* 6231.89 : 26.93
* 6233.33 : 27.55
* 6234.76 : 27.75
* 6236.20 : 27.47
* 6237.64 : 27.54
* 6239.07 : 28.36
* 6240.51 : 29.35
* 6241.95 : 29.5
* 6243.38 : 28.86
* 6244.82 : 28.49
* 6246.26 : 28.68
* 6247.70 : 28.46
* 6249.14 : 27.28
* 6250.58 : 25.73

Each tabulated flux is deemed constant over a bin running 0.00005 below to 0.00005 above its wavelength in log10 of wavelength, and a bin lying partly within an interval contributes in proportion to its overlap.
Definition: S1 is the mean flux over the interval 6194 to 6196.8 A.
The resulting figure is 28.3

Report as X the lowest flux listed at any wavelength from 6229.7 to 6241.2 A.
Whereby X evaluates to 26.43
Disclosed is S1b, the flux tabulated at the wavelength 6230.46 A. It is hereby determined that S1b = 26.43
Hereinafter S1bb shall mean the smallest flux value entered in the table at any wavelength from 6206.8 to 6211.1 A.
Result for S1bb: 28.24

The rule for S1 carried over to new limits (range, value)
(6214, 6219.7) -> 27.8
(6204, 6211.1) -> 28.7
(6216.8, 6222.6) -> 25.3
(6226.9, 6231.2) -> 26.5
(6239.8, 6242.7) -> 29.5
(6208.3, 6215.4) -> 29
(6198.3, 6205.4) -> 27.3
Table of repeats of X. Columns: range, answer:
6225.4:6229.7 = 26.29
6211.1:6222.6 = 23.84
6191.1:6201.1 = 25.95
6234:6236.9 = 27.47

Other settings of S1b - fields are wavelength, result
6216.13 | 28.57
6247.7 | 28.46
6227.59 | 26.58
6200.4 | 25.95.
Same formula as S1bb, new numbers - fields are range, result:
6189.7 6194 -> 28.38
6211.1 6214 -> 29.28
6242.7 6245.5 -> 28.49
